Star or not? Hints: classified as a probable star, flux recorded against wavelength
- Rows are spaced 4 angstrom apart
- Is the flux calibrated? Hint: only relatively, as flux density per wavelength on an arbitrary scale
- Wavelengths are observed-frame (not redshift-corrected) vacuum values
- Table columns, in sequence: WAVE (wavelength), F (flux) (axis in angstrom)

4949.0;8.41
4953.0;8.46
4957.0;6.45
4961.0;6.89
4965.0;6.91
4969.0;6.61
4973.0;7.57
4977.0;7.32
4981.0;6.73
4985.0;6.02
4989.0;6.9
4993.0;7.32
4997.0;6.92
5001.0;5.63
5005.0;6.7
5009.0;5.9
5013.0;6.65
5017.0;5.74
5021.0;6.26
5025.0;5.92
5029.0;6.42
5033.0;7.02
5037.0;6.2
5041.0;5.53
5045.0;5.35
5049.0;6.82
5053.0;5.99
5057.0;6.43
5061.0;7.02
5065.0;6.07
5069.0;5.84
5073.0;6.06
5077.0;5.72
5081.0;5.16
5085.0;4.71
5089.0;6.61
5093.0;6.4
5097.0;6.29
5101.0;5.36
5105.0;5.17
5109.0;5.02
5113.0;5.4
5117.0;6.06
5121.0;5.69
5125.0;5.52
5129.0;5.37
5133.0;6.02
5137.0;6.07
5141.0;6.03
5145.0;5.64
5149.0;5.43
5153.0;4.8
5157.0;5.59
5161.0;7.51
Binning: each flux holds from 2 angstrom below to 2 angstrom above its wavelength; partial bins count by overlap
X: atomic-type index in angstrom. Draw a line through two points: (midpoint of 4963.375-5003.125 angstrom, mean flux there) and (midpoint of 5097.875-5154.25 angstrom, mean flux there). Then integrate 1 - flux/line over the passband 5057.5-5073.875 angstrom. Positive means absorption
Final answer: -0.51 angstrom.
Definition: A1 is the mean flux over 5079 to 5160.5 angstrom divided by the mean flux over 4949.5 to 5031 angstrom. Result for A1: 0.8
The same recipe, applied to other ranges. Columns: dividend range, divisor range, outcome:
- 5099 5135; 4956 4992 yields 0.81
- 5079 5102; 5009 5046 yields 0.94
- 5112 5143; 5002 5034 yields 0.92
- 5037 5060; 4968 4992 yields 0.88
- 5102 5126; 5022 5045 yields 0.89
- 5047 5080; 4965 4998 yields 0.90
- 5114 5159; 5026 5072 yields 0.91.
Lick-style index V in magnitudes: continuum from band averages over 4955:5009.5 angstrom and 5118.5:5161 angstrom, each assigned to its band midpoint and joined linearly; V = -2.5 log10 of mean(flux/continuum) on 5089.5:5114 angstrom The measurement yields 0.053 mag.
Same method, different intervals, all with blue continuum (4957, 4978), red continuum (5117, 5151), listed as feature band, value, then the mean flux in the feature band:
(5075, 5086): 0.17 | 5.24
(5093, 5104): 0.03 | 5.87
